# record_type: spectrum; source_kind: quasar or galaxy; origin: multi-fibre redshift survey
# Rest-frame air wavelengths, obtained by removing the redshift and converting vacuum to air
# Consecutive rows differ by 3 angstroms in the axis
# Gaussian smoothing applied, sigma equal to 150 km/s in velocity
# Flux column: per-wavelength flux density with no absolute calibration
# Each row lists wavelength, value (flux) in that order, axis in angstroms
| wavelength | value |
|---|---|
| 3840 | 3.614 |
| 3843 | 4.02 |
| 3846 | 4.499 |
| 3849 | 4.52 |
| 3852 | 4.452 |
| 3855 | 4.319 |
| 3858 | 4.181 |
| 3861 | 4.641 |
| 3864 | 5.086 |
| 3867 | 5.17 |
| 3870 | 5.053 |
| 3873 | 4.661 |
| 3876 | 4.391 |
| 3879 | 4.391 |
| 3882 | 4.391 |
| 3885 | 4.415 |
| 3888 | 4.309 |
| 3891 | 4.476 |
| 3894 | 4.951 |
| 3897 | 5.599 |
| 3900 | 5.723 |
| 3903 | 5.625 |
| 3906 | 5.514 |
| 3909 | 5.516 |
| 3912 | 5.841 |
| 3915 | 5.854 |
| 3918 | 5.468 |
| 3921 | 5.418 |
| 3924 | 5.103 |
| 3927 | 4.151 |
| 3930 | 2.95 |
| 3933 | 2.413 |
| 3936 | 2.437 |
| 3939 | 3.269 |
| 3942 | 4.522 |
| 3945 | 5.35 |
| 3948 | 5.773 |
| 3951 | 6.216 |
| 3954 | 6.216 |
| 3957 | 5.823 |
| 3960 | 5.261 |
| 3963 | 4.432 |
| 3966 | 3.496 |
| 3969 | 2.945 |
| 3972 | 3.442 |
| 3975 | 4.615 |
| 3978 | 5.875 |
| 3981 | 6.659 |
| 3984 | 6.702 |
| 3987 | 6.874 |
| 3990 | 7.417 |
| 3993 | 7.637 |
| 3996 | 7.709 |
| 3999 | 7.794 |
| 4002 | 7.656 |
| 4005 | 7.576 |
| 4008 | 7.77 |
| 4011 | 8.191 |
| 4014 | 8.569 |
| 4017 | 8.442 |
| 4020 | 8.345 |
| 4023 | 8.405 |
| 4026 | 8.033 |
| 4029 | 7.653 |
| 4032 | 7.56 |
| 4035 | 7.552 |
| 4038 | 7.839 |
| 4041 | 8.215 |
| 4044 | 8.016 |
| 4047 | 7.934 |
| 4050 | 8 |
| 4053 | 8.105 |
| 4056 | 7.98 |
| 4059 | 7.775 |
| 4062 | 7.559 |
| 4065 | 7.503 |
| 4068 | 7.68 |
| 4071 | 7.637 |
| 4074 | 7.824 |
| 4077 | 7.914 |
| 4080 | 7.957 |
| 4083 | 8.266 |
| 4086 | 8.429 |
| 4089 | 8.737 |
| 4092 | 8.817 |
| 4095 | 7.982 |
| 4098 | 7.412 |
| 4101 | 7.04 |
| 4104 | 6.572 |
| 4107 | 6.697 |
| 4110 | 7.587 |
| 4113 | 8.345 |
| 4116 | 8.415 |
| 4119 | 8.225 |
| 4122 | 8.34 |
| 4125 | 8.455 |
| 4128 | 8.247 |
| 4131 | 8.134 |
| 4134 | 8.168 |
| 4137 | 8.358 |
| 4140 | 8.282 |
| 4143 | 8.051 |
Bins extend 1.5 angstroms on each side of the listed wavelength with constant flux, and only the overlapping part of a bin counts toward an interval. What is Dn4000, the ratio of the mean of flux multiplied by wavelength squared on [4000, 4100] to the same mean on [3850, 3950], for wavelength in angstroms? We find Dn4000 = 1.8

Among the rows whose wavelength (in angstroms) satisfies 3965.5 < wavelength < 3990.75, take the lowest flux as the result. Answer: 2.945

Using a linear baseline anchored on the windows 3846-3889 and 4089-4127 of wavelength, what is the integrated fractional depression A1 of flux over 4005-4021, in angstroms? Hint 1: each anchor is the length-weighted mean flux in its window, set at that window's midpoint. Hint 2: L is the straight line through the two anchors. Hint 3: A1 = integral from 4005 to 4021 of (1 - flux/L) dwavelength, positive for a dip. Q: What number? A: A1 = -3.98 angstroms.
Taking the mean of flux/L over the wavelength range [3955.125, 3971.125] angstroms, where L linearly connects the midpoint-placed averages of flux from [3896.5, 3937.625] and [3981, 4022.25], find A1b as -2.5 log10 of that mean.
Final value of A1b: 0.399 mag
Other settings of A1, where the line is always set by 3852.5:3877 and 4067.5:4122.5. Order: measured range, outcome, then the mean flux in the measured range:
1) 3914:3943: 7.4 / 4.12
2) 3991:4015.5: -4.6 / 7.85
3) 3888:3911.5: -0.6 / 5.3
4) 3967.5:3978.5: 3.8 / 4.07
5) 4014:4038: -3.8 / 8.02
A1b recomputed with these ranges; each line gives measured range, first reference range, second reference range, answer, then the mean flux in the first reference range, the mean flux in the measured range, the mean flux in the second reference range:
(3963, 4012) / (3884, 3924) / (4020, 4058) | 0.11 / 5.29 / 6.32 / 7.95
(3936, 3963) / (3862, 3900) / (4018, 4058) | 0.21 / 4.78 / 5.1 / 7.98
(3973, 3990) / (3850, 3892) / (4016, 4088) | 0.08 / 4.57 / 6.18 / 7.94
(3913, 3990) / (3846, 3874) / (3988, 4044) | 0.32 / 4.67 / 4.91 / 7.9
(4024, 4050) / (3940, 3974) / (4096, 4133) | -0.24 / 4.83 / 7.87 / 7.8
